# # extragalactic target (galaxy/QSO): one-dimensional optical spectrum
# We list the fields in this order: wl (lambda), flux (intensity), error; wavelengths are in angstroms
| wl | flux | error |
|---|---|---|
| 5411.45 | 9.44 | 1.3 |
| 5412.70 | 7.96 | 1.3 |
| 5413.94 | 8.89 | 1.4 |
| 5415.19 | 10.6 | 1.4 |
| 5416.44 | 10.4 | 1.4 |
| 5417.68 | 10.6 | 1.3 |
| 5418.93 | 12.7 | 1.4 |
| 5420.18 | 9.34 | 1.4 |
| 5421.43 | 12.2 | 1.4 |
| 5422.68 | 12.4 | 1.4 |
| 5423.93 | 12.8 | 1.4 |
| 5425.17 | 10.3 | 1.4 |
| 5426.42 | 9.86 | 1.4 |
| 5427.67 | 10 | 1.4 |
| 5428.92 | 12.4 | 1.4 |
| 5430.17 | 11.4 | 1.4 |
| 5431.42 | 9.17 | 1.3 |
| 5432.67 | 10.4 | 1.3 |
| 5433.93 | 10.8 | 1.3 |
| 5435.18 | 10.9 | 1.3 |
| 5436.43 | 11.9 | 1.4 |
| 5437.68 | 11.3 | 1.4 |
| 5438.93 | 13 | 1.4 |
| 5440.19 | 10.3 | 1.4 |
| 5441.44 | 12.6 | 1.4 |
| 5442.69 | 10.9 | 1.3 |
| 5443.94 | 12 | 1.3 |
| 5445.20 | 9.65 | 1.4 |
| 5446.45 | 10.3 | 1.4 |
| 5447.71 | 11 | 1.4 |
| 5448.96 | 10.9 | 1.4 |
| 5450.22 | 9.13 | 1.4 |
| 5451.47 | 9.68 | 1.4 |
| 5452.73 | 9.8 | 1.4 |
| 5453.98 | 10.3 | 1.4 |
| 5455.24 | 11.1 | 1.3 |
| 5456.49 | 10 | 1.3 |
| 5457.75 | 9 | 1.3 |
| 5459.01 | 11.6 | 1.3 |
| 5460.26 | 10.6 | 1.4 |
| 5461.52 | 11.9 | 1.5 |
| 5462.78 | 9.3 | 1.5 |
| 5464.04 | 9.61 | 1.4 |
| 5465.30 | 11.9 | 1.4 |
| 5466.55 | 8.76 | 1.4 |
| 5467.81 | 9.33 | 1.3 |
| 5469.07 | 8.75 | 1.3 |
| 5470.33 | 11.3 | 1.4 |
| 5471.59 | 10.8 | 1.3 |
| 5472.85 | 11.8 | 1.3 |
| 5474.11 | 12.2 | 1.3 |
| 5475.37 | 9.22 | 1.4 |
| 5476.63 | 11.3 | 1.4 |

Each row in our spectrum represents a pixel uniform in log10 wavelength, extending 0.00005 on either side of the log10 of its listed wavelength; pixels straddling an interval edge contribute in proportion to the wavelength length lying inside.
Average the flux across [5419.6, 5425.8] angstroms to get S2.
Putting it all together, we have 11.4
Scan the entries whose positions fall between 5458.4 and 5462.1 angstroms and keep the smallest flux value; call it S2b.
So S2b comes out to 10.6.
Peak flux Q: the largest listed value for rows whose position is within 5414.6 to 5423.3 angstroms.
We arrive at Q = 12.7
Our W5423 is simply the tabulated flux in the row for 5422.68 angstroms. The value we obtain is 12.4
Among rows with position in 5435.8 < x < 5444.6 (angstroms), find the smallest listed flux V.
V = 10.3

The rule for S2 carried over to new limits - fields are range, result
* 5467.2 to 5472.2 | 10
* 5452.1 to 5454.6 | 10.1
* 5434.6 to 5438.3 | 11.4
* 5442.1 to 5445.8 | 10.8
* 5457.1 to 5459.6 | 10.3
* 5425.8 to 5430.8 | 10.9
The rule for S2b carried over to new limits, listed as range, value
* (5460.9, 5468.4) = 8.76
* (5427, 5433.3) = 9.17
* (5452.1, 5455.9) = 9.8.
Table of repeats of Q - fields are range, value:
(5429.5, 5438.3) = 11.9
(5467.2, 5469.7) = 9.33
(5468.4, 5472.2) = 11.3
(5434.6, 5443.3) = 13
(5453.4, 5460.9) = 11.6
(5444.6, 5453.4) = 11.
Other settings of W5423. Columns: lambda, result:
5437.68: 11.3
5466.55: 8.76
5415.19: 10.6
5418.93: 12.7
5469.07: 8.75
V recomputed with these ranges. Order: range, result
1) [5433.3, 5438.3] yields 10.8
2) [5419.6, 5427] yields 9.34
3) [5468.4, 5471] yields 8.75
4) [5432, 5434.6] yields 10.4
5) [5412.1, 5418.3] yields 7.96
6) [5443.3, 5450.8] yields 9.13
